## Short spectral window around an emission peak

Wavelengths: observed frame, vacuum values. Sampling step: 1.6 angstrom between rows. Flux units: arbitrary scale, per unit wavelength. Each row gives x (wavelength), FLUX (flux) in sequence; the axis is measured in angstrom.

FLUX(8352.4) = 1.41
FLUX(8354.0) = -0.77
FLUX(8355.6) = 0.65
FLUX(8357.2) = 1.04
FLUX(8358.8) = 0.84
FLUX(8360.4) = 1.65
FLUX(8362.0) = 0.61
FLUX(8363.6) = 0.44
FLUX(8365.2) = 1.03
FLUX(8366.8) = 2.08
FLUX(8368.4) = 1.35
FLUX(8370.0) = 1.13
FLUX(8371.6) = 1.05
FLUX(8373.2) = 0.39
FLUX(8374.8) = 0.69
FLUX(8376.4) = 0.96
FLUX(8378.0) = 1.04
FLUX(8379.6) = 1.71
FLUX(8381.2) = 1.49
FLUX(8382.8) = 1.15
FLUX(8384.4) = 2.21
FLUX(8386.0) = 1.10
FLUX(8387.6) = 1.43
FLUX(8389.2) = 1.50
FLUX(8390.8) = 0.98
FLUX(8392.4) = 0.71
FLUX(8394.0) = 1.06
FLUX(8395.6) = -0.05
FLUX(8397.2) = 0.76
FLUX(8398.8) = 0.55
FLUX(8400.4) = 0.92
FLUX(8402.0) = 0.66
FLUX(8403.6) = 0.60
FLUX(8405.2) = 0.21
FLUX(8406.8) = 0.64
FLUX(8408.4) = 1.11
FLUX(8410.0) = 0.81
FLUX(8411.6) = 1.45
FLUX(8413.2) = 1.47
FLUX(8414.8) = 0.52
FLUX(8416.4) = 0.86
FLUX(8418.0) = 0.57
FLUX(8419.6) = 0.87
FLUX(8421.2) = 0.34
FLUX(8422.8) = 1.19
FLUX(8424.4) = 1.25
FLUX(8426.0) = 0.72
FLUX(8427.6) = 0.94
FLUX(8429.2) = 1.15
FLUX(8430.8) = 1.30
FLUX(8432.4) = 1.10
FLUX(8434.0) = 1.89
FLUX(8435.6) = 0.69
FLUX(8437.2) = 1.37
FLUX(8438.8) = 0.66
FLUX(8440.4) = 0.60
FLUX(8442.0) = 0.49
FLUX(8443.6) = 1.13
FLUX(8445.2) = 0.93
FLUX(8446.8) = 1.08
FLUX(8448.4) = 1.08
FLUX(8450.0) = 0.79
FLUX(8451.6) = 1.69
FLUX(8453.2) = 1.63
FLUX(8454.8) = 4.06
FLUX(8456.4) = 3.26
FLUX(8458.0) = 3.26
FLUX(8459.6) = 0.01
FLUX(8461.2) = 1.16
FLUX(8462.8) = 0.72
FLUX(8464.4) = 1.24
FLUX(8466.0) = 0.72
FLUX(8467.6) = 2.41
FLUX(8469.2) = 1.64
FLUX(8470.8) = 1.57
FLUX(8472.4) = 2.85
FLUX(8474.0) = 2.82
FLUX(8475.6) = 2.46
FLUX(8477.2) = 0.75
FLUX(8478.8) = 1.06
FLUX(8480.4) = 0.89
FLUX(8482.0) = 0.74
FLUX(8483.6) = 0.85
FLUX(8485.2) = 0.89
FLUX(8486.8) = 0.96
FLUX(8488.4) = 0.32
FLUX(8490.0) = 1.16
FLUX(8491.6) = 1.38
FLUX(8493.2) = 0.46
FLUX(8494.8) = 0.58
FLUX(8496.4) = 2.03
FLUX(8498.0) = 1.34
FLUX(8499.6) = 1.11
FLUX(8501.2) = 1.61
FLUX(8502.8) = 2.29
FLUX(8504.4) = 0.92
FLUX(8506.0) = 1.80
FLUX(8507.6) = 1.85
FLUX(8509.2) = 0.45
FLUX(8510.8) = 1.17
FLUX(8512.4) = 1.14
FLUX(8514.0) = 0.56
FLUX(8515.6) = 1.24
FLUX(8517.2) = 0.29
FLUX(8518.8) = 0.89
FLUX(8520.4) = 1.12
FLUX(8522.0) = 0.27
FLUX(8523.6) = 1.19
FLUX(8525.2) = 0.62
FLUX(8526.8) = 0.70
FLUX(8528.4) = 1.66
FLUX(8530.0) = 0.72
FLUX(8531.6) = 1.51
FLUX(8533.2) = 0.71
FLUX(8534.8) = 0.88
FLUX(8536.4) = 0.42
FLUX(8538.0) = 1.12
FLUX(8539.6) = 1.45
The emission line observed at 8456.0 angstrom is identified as [S II]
